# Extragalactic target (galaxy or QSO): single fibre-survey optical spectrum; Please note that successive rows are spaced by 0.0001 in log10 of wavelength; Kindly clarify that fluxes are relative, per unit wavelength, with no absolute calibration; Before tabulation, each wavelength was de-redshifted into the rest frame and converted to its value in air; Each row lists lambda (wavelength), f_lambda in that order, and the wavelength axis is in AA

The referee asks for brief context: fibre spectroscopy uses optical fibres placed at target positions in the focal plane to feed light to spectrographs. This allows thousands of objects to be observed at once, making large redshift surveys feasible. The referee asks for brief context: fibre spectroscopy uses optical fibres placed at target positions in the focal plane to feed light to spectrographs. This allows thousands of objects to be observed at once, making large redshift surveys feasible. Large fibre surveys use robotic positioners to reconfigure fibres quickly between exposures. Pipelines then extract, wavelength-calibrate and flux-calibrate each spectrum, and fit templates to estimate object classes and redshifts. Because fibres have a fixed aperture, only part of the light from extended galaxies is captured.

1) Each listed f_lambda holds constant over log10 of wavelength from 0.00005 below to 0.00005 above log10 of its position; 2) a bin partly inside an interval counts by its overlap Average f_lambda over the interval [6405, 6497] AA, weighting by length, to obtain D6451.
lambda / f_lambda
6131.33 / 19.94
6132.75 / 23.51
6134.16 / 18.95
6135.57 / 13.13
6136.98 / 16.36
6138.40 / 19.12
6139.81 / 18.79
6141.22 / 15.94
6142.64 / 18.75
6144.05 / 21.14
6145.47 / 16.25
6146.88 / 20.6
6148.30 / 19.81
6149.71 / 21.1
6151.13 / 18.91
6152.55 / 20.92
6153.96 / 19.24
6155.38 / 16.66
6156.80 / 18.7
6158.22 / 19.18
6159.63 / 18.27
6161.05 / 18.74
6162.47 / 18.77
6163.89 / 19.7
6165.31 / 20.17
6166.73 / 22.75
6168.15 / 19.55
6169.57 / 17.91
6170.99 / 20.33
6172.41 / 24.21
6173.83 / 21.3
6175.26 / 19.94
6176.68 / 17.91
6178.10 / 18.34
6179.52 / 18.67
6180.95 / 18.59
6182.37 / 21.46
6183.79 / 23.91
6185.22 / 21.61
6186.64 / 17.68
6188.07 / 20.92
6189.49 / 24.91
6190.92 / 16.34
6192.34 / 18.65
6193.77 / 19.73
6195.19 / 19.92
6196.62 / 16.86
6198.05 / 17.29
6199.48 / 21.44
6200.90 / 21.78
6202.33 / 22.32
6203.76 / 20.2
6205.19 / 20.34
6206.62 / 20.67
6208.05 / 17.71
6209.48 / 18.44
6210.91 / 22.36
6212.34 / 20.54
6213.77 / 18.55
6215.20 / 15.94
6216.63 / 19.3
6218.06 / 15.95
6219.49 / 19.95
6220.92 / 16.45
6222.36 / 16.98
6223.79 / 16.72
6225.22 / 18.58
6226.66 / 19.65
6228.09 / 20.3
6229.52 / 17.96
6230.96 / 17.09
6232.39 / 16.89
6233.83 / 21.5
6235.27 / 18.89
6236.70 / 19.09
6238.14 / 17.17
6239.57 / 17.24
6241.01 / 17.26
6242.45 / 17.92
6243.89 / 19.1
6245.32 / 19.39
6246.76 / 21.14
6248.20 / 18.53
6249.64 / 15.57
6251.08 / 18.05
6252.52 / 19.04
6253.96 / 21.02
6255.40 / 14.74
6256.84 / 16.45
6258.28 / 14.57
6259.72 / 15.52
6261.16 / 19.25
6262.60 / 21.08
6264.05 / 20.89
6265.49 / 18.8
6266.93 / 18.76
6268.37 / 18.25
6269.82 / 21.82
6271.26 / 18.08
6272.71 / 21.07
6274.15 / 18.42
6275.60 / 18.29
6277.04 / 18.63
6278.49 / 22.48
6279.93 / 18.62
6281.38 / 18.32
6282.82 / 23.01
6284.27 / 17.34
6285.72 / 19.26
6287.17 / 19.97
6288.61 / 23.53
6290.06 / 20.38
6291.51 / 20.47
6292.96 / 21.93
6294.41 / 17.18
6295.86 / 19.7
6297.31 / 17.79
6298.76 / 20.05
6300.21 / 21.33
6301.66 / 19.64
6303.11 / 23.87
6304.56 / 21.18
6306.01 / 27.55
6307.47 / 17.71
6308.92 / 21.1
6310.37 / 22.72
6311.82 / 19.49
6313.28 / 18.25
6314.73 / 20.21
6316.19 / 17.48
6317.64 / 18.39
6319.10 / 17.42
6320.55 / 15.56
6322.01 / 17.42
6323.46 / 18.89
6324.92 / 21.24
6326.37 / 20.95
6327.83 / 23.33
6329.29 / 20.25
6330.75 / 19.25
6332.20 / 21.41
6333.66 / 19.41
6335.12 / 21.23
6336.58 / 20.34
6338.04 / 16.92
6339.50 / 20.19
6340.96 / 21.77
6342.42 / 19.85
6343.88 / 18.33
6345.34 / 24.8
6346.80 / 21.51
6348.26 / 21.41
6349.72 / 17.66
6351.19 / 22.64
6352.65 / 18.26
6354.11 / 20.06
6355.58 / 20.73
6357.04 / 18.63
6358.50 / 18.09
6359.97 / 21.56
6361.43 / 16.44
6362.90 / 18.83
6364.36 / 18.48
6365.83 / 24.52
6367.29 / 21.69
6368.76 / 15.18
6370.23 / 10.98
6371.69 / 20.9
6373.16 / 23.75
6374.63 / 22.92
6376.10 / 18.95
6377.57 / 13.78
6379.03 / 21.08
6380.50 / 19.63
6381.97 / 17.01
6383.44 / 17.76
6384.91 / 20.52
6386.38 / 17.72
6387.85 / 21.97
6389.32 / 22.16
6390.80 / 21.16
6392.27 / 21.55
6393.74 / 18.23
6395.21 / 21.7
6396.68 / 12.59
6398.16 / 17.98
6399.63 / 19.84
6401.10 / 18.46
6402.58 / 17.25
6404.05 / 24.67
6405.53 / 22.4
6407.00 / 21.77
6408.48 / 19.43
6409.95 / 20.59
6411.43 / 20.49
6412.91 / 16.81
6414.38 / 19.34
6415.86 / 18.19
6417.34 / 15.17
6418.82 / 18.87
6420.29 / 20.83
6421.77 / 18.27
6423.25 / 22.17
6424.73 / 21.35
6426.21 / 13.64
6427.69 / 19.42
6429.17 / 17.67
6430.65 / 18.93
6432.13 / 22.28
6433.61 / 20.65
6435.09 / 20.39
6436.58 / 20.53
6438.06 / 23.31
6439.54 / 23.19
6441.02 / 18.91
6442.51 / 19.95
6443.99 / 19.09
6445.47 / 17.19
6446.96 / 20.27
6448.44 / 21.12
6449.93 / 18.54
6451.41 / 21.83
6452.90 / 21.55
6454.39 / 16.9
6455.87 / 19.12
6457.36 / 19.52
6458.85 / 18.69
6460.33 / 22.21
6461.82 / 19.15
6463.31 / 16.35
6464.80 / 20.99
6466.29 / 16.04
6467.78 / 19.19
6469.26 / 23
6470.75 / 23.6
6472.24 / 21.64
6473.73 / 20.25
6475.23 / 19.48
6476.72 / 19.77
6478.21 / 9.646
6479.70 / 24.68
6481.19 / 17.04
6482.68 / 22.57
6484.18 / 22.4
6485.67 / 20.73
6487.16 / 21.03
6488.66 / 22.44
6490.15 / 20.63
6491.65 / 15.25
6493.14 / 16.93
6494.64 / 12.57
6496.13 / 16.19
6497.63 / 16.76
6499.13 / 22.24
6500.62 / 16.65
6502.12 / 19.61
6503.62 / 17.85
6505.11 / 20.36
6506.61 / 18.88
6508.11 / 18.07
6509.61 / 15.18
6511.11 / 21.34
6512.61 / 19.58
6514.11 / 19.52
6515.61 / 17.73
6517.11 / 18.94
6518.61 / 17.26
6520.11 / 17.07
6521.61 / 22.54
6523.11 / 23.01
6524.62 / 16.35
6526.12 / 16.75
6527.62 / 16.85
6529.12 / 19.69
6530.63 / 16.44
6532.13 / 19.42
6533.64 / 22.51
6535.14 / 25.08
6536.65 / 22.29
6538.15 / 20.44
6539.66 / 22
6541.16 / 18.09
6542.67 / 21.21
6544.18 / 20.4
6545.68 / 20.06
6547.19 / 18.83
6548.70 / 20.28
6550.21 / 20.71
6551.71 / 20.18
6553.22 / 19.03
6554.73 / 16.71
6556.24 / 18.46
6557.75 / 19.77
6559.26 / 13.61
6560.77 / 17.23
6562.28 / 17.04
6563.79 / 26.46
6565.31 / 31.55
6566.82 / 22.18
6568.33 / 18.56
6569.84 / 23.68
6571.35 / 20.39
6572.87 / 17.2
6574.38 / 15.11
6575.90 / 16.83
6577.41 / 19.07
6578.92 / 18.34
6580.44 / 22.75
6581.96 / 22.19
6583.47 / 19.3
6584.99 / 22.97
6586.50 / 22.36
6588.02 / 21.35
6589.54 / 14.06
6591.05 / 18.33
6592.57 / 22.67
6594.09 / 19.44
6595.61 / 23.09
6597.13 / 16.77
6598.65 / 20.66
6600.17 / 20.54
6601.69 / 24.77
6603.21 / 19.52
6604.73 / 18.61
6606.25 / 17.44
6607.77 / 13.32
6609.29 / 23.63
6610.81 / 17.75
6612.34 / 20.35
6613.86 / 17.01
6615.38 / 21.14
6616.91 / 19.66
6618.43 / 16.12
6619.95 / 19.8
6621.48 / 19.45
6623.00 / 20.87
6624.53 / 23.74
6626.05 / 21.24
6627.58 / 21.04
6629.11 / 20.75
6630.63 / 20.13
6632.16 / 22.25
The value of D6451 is 19.5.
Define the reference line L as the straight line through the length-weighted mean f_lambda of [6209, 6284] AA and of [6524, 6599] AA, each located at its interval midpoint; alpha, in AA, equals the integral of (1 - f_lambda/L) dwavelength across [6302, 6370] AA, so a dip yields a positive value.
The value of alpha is -3.5 AA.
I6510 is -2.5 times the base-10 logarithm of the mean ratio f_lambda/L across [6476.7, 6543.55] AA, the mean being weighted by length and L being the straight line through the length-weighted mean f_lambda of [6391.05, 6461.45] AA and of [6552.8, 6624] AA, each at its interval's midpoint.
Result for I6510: 0.03 mag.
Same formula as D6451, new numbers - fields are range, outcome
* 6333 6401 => 19.6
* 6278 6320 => 20.2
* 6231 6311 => 19.4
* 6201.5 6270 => 18.6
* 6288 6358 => 20.2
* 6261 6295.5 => 19.8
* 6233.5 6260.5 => 18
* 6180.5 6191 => 21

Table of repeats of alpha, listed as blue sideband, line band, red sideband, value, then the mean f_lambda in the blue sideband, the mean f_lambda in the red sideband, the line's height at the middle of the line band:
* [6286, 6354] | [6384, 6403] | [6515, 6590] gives 0.7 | 20.2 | 19.8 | 20.1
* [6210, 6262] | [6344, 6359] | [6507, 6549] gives -1.3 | 18.2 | 19.5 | 18.7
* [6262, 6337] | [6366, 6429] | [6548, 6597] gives 2.3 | 20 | 20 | 20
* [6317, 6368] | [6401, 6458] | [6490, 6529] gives -2.2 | 19.9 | 18.2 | 19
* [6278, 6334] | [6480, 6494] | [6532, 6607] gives 0.1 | 20.1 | 20.2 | 20.2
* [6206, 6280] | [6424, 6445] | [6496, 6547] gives -0.9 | 18.6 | 19.3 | 19.1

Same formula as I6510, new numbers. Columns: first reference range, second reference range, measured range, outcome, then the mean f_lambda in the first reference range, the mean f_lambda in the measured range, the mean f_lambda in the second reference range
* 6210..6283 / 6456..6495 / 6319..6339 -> -0.038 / 18.6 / 19.6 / 19.5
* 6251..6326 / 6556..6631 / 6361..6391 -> 0.018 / 19.5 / 19.3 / 20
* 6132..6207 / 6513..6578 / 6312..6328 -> 0.042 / 19.6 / 18.9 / 19.7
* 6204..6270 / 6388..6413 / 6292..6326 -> -0.040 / 18.5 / 19.8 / 20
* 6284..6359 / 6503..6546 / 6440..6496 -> 0.011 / 20.1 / 19.4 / 19.5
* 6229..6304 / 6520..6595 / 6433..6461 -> -0.028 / 19.1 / 20.1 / 20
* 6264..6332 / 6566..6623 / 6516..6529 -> 0.062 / 19.9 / 18.6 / 19.7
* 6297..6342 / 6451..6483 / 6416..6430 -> 0.067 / 20.1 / 18.6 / 19.6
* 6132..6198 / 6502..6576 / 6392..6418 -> 0.017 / 19.4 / 19.2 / 19.6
